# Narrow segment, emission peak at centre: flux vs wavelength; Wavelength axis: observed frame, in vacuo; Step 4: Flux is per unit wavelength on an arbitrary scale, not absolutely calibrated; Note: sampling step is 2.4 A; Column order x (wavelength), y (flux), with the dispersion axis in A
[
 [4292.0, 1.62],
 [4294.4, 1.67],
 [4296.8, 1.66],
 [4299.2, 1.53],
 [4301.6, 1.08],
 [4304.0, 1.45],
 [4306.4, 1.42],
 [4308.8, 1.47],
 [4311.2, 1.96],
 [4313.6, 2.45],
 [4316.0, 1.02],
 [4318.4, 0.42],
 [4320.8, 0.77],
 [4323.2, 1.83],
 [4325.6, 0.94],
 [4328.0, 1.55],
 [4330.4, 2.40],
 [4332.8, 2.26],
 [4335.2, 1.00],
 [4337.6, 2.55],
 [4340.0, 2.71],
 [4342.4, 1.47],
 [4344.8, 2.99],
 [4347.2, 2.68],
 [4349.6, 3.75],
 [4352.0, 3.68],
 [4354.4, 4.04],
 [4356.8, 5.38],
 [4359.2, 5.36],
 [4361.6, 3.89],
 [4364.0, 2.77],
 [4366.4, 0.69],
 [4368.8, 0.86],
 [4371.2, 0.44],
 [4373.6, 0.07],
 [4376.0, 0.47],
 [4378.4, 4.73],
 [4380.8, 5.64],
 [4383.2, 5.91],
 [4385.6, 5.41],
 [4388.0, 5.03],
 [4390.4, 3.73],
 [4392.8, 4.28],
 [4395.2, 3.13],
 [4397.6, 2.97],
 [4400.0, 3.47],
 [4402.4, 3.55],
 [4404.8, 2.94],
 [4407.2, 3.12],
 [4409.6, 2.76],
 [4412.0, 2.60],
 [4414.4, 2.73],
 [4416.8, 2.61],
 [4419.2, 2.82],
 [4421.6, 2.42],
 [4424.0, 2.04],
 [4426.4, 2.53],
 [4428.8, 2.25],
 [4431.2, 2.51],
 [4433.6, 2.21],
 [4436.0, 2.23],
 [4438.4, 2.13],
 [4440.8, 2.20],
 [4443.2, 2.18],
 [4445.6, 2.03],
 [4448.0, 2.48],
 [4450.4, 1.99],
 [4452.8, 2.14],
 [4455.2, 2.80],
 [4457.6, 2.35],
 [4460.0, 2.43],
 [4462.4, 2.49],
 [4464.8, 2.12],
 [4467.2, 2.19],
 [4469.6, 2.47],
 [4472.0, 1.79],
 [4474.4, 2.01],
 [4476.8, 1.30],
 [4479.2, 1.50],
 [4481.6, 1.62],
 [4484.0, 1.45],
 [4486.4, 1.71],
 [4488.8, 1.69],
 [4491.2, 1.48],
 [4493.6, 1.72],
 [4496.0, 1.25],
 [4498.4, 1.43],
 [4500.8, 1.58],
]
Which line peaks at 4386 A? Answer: Lyman alpha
